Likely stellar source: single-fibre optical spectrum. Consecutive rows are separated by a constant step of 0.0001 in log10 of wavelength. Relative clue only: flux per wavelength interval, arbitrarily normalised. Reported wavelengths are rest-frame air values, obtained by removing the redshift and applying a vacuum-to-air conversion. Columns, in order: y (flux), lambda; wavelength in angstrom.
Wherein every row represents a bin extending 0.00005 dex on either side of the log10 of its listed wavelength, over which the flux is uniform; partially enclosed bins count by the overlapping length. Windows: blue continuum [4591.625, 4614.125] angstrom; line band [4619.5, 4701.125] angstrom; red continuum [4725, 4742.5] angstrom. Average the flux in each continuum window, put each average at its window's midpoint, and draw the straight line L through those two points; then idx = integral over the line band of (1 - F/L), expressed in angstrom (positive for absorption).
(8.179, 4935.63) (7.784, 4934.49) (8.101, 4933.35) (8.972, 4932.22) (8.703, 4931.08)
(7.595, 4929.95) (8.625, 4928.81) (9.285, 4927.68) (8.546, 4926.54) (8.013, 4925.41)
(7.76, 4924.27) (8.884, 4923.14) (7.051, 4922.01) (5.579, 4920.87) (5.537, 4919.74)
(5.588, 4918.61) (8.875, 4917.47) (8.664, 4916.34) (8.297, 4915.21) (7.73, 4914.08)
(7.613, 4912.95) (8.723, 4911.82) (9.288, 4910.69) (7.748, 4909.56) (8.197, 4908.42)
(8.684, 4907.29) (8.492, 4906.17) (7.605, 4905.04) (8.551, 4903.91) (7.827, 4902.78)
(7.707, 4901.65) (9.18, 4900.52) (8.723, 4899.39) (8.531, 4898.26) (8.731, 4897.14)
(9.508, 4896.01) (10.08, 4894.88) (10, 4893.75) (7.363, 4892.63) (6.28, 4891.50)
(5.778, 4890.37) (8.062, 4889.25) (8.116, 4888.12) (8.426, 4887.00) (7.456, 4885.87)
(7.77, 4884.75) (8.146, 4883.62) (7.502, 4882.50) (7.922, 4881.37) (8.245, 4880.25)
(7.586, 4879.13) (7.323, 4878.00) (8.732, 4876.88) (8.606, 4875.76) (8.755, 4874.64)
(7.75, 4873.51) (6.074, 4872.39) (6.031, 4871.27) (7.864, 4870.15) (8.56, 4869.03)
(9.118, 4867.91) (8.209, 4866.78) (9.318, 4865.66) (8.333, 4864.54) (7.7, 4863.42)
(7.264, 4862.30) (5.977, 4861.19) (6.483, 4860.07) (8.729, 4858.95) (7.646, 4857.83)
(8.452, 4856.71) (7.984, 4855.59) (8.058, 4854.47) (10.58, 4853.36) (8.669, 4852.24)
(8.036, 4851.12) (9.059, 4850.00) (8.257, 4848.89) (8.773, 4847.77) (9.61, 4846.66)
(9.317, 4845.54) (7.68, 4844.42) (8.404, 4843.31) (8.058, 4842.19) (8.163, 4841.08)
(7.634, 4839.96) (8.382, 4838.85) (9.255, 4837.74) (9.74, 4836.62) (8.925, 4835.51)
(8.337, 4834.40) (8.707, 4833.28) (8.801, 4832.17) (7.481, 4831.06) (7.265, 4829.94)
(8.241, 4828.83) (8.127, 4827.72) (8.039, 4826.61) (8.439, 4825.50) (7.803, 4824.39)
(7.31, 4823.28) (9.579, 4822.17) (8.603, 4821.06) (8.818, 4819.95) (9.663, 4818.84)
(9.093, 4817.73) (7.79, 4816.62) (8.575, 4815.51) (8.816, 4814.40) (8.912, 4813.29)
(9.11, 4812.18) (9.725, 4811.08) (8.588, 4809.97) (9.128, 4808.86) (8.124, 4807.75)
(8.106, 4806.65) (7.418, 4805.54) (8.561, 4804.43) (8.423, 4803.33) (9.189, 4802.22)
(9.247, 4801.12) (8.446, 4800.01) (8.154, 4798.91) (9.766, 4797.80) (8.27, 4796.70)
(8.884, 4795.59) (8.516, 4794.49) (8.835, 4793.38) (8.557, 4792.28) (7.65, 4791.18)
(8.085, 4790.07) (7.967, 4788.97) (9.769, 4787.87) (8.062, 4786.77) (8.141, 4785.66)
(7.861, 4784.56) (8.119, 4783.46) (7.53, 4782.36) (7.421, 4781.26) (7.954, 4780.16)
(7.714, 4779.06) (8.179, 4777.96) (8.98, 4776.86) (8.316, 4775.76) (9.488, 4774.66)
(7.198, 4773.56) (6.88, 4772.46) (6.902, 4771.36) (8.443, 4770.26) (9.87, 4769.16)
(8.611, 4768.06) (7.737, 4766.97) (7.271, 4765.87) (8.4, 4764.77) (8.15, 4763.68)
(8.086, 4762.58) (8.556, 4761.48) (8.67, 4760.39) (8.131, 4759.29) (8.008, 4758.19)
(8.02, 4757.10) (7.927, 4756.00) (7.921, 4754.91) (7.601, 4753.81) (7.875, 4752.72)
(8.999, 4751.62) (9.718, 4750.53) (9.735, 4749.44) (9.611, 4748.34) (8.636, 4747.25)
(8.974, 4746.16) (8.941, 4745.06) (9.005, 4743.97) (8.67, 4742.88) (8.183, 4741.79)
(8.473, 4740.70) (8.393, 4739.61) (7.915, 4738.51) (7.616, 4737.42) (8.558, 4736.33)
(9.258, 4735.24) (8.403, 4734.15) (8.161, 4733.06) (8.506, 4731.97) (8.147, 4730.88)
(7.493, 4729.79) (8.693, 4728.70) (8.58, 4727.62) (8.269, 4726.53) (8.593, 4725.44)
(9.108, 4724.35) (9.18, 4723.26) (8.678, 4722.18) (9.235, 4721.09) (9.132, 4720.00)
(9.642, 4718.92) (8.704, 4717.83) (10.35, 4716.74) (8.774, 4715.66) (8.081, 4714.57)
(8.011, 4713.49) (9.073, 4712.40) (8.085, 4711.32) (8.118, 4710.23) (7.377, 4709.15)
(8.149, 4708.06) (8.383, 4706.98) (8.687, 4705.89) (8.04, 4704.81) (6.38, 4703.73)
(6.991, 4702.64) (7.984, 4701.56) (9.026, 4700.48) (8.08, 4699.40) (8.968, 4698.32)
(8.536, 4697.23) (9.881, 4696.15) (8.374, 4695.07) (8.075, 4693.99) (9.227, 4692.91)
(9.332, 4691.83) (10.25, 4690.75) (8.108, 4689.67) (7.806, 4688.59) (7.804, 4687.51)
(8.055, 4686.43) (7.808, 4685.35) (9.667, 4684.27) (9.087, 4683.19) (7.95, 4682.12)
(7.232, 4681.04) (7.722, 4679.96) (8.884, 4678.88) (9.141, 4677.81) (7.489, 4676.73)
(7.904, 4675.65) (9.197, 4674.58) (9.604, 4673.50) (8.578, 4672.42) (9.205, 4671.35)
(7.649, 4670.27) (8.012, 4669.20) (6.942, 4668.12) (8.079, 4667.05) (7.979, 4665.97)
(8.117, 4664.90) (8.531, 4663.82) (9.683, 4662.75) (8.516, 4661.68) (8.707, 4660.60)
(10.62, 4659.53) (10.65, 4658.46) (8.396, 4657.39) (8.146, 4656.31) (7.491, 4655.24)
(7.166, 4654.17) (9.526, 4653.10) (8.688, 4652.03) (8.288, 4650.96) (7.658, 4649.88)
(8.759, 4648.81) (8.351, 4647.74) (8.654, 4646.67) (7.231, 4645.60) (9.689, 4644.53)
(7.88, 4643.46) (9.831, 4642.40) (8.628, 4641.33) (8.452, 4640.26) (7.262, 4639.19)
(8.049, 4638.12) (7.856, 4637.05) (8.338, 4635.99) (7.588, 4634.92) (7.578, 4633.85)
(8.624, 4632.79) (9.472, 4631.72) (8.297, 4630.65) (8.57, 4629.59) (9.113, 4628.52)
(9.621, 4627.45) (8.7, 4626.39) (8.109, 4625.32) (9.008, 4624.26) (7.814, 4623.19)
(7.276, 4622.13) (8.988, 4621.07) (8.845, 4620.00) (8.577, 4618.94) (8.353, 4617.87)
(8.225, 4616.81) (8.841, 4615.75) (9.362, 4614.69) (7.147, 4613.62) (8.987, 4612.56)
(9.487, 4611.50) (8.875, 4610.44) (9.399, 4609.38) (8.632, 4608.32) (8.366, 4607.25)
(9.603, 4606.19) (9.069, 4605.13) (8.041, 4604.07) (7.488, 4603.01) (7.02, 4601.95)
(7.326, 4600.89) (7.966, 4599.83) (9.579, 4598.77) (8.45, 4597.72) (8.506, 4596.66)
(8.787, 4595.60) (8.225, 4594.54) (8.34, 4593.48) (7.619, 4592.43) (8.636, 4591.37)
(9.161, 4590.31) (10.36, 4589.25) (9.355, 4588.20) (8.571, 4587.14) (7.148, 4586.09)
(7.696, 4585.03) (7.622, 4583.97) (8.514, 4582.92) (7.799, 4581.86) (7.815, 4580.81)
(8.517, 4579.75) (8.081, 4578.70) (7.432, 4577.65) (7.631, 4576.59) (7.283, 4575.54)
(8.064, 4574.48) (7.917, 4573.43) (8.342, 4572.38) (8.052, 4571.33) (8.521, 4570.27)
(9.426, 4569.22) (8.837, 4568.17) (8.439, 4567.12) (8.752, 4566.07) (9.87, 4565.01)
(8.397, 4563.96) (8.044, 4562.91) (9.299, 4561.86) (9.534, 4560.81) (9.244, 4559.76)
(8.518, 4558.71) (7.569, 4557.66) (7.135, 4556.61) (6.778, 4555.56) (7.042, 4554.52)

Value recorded -1.2 angstrom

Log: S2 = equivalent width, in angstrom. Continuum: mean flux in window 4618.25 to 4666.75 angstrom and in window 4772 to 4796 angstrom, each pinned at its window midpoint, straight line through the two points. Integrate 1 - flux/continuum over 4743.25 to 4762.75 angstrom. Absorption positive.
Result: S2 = -0.8 angstrom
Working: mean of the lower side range 8.51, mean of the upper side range 8.19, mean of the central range 8.59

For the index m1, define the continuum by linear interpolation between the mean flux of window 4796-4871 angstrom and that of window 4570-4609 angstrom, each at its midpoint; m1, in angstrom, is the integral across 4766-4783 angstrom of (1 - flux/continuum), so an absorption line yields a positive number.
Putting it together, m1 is 0.7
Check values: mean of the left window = 8.26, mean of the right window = 8.45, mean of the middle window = 8.06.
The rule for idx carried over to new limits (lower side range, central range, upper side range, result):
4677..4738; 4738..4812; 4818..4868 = 0.3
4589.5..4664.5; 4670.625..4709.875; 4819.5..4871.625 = 0.2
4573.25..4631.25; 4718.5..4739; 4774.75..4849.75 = -0.3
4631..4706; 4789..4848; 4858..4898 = -3.4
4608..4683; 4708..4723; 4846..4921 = -0.6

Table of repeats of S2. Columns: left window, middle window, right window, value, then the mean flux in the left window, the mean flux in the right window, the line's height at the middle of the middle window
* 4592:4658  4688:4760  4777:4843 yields -0.8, 8.43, 8.45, 8.44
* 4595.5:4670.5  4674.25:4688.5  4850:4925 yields 0.2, 8.47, 8.01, 8.39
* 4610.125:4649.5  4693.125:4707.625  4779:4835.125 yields 0.3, 8.49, 8.43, 8.47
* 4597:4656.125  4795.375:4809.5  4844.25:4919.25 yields -0.6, 8.44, 8.15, 8.24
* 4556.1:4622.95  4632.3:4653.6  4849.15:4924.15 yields 0.0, 8.43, 8.02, 8.35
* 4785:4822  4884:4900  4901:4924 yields -0.4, 8.64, 7.84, 7.99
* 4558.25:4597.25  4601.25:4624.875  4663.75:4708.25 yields -0.3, 8.44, 8.35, 8.41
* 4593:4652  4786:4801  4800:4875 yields -0.3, 8.46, 8.37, 8.39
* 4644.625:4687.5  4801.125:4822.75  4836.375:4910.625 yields -1.3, 8.45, 8.19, 8.27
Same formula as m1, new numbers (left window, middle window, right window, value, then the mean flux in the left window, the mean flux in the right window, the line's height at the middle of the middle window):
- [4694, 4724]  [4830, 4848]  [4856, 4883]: -1.3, 8.51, 7.84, 7.97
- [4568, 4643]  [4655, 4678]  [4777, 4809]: -0.5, 8.41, 8.35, 8.39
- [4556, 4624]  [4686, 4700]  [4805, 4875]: -0.5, 8.42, 8.34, 8.39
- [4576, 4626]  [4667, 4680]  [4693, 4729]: 0.2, 8.4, 8.53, 8.49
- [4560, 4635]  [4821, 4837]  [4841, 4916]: -0.2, 8.47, 8.17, 8.23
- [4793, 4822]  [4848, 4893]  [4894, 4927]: 2.5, 8.73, 8.14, 8.37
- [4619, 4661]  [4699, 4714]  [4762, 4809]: 0.7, 8.51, 8.28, 8.41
